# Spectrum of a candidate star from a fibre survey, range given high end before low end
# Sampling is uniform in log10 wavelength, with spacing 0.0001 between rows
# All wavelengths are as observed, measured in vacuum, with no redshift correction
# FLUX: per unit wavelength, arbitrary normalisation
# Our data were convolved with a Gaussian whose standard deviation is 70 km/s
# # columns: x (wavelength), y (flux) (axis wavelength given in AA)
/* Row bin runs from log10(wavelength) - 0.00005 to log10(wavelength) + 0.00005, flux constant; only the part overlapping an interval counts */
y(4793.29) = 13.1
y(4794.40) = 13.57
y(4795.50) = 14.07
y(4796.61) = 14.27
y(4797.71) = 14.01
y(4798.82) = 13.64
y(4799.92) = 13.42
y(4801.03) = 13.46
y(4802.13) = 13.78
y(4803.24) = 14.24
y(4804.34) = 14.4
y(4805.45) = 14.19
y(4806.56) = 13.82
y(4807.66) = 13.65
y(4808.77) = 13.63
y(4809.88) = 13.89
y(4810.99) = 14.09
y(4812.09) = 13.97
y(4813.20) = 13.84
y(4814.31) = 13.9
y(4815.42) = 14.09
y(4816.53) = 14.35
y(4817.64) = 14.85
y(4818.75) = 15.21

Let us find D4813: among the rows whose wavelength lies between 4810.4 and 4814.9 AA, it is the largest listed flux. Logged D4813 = 14.09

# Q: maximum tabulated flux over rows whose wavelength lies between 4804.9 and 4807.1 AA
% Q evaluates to 14.19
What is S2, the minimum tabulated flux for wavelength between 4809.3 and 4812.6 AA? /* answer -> 13.89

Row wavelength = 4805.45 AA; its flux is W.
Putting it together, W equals 14.19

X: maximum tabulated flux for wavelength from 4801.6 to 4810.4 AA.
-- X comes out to 14.4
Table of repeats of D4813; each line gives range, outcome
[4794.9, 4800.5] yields 14.27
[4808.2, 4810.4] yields 13.89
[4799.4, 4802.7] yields 13.78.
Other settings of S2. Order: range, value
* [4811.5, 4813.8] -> 13.84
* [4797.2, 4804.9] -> 13.42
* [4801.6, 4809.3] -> 13.63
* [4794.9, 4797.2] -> 14.07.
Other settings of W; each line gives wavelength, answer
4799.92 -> 13.42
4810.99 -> 14.09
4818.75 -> 15.21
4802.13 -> 13.78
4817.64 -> 14.85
